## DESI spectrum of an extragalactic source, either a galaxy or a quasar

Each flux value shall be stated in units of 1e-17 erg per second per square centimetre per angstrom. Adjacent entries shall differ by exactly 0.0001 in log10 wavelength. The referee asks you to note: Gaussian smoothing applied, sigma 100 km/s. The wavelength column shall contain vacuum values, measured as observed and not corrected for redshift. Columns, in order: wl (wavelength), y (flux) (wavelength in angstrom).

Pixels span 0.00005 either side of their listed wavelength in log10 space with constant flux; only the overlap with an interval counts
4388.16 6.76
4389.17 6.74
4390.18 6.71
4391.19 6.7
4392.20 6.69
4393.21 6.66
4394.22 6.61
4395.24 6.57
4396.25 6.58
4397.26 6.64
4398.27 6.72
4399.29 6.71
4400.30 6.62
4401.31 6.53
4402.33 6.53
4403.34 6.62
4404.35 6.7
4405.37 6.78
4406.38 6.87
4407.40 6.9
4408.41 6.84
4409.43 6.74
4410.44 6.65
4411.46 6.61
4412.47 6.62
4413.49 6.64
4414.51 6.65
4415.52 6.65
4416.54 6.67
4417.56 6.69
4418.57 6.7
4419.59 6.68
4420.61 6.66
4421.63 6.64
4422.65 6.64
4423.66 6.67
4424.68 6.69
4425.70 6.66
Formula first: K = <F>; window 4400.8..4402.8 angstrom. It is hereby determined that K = 6.52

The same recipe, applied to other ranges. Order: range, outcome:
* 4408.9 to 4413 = 6.65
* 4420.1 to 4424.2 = 6.66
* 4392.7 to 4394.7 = 6.65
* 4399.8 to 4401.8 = 6.59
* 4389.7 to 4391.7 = 6.71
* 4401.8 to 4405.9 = 6.66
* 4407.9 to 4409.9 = 6.79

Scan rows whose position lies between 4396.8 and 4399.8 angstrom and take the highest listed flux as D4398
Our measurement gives 6.72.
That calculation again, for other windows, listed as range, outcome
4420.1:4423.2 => 6.66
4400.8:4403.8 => 6.62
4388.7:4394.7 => 6.74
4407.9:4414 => 6.84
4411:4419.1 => 6.7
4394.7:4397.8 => 6.64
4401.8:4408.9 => 6.9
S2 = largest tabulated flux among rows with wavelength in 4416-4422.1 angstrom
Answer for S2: 6.7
